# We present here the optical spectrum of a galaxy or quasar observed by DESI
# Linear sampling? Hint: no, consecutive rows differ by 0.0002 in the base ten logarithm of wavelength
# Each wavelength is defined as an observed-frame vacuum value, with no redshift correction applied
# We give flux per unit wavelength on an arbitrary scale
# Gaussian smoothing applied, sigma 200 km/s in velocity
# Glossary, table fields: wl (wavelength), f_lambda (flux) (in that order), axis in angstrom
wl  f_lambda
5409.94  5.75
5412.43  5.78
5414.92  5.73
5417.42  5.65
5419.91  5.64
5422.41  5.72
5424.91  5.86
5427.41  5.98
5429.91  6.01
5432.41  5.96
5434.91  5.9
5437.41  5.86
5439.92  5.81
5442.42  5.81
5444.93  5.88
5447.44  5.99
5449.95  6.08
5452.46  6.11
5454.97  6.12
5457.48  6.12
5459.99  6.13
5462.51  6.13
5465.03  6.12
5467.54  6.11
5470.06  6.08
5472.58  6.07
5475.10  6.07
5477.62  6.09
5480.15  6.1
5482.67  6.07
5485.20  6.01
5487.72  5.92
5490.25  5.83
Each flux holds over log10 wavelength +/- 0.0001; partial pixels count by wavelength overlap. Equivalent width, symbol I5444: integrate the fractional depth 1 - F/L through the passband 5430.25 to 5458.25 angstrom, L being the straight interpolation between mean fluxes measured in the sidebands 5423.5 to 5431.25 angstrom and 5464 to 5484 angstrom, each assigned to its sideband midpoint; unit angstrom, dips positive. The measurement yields 0.1 angstrom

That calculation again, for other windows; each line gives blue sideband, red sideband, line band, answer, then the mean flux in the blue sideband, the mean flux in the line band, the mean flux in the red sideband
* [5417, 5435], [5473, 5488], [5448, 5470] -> -0.51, 5.85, 6.11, 6.05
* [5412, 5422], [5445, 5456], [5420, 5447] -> -0.01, 5.69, 5.87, 6.05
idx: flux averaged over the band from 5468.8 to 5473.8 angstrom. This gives 6.07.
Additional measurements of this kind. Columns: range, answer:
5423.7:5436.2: 5.94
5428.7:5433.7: 5.99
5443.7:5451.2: 5.98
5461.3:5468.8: 6.12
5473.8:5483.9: 6.08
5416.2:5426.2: 5.72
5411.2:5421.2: 5.7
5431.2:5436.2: 5.94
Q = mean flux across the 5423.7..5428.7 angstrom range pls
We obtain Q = 5.92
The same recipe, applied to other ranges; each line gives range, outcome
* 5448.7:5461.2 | 6.12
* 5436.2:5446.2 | 5.84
